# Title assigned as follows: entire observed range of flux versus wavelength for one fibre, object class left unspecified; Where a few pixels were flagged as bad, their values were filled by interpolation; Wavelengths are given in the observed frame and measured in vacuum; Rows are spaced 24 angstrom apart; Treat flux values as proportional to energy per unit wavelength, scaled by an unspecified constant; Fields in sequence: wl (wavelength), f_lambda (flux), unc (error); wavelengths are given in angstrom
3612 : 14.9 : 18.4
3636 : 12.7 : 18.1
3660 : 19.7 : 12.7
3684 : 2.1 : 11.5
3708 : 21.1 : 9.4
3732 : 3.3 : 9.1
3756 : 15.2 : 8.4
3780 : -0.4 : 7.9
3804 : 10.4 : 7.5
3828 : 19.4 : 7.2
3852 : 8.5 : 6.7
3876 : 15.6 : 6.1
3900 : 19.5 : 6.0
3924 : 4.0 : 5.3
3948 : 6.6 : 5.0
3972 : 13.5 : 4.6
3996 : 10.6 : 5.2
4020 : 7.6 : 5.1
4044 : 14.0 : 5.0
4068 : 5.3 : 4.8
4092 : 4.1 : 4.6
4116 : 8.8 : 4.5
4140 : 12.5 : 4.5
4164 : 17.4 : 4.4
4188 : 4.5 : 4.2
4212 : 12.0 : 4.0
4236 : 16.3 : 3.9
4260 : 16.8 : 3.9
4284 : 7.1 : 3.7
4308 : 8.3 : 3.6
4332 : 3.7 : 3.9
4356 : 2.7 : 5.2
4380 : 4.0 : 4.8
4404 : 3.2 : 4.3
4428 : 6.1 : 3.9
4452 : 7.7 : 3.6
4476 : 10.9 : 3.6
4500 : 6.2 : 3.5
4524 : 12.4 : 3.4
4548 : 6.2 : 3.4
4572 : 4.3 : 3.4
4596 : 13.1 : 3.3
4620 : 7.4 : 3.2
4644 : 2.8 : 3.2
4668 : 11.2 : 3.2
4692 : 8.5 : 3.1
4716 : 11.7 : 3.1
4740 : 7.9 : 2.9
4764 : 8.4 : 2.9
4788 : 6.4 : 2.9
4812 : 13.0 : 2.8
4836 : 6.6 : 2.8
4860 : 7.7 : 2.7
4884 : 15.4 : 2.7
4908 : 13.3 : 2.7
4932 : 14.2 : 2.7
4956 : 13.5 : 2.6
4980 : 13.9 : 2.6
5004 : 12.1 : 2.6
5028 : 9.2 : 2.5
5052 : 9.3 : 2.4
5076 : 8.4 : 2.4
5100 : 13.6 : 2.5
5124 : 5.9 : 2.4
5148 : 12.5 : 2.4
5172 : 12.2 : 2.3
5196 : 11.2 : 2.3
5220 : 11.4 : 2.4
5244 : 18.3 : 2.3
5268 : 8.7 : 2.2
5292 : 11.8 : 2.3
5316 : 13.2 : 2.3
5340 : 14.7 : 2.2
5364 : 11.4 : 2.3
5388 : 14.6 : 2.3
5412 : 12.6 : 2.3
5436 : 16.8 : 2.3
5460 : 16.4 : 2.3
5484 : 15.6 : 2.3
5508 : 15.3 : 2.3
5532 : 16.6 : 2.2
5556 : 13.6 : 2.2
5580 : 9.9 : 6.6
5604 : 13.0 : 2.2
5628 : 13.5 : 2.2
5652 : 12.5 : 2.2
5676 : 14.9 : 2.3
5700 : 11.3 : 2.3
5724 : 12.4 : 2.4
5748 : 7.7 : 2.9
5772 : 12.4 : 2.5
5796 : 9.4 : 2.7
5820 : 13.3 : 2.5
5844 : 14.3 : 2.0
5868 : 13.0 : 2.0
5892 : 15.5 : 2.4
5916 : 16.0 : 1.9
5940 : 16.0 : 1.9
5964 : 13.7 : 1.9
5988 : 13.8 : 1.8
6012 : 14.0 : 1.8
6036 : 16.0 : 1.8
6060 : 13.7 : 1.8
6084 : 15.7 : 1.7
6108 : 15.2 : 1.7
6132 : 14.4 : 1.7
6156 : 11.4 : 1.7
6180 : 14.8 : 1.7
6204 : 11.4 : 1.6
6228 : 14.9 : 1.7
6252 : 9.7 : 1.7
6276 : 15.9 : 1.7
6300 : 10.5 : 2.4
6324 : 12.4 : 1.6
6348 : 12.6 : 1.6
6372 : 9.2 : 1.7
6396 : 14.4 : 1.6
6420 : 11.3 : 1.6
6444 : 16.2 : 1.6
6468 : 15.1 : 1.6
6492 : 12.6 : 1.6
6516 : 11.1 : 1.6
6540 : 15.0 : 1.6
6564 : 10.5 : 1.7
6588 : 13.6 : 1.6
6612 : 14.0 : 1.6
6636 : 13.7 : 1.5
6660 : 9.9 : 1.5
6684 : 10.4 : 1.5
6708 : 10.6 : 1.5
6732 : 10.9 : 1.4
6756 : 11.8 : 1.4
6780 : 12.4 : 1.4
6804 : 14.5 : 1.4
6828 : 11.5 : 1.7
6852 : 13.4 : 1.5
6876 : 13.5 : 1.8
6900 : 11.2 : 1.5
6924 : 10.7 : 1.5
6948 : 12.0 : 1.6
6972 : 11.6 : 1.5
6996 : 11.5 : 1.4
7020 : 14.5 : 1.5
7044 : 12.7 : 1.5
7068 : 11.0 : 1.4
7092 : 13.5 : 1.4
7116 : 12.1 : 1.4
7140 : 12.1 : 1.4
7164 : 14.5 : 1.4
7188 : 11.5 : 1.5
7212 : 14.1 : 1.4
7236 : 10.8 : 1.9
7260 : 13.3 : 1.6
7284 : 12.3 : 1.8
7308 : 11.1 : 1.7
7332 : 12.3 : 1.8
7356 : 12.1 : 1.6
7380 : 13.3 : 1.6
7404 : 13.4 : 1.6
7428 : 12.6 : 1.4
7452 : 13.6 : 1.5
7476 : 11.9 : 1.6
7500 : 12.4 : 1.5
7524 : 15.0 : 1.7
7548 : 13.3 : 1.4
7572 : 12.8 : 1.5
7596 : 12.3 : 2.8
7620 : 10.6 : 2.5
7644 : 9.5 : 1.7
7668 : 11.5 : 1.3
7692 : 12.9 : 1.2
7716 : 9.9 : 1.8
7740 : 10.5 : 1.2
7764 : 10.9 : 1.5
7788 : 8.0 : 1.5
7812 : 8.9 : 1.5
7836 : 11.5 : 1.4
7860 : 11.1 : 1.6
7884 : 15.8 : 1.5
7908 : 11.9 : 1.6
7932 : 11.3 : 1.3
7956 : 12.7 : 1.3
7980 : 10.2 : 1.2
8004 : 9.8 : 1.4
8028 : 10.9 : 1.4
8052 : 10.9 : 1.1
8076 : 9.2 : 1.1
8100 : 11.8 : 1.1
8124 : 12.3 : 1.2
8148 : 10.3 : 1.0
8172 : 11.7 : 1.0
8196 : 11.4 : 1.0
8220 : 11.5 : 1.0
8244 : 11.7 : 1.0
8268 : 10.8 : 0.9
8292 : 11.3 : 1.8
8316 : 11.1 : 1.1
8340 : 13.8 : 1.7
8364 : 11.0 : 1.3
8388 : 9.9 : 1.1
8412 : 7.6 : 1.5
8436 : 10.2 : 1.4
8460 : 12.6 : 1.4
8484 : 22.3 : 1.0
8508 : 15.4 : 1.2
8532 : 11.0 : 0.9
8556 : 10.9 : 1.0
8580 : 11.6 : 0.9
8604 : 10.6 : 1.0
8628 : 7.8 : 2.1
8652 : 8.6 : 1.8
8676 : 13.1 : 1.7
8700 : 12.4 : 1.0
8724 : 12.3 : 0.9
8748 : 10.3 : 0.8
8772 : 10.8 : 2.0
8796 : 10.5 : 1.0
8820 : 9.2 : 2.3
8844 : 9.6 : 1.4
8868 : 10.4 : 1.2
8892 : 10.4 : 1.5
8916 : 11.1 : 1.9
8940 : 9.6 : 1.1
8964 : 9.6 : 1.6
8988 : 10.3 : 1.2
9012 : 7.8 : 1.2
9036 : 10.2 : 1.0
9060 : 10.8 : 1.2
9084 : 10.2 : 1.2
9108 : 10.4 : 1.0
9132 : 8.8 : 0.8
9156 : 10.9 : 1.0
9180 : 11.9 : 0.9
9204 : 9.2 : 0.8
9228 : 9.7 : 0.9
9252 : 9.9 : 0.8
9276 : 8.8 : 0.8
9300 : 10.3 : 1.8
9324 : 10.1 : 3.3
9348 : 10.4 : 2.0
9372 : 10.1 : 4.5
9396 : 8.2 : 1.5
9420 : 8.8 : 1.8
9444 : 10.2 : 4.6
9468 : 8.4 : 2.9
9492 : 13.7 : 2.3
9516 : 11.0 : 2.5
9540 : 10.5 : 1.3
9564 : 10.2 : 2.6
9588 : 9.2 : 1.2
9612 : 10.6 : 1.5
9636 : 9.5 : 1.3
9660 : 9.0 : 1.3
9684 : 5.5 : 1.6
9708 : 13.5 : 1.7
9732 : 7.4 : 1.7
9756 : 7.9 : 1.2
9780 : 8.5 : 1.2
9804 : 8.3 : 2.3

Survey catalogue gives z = 0.291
